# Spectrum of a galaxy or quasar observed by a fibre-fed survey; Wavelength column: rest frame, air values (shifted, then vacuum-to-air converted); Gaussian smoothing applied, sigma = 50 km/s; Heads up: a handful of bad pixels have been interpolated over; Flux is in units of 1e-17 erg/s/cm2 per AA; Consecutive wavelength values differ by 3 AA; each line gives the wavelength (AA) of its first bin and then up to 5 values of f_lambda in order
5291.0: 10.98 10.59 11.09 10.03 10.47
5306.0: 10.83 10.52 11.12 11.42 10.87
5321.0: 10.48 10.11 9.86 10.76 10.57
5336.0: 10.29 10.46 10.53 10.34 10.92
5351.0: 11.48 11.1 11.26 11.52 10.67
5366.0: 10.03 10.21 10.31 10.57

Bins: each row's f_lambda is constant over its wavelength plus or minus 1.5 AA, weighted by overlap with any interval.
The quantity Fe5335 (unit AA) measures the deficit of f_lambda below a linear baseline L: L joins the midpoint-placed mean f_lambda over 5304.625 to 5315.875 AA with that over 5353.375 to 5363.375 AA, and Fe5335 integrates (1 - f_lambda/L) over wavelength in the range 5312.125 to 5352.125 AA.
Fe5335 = 1.5 AA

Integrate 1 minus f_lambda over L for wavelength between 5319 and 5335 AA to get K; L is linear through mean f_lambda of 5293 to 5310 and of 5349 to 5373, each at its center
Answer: 0.5 AA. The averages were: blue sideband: 10.6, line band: 10.4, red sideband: 10.8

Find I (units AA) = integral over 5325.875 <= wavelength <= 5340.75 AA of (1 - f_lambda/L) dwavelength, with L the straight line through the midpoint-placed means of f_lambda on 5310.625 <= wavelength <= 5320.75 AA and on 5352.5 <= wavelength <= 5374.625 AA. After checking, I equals 0.7 AA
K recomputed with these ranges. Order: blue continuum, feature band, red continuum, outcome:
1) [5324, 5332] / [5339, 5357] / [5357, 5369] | -0.6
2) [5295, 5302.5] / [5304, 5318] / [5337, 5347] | -0.6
